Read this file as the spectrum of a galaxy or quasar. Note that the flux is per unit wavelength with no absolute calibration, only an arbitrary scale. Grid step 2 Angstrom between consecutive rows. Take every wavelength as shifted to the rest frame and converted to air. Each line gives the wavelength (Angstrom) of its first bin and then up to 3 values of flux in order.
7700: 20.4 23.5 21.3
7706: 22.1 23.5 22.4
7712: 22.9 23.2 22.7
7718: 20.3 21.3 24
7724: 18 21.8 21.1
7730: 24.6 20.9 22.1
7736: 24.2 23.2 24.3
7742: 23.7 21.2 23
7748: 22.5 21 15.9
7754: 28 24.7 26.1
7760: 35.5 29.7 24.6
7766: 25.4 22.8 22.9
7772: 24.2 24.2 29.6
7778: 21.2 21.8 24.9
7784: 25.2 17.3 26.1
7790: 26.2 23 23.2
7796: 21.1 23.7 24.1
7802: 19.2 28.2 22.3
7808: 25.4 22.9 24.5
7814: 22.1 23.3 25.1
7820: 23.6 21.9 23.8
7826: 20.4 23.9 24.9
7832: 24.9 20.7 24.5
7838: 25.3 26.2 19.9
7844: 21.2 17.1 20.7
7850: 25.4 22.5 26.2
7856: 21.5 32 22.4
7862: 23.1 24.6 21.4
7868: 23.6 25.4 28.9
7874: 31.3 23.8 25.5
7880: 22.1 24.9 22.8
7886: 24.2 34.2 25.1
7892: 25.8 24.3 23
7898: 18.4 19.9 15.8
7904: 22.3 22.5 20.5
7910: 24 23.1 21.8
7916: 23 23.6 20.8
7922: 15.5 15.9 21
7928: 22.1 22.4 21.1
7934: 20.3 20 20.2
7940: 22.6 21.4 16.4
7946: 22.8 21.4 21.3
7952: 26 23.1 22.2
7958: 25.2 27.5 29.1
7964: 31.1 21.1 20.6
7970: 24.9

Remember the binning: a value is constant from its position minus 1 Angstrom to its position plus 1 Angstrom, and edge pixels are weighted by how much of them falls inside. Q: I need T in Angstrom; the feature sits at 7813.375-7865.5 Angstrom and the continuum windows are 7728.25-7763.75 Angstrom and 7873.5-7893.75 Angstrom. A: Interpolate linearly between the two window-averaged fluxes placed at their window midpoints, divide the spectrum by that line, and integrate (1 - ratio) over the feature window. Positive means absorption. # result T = 3.9 Angstrom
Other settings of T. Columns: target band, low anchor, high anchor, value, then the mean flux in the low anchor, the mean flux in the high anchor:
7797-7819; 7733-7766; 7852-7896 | 0.97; 24.4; 25.3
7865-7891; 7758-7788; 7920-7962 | -3.14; 25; 21.6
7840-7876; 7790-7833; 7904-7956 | -2.21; 23.5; 21.3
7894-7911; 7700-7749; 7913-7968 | 0.91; 22.4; 22.2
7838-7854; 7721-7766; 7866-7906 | 1.12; 23.7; 24.2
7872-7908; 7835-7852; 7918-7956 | -3.61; 22.5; 20.9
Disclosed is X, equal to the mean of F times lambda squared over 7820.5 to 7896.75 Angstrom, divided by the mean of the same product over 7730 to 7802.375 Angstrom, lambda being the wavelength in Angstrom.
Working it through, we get 1.04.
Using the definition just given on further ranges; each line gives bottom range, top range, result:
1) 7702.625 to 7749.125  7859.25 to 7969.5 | 1.08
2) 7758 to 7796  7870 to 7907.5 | 1.00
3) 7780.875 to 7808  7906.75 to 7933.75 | 0.93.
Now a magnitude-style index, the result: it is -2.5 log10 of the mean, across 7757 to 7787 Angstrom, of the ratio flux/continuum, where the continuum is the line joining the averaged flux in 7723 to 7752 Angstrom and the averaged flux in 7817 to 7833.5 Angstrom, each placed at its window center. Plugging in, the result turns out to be -0.11 mag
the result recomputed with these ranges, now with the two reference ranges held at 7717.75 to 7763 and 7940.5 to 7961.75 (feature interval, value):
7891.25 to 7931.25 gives 0.09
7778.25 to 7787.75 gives 0.04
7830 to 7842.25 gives -0.03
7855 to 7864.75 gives -0.07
